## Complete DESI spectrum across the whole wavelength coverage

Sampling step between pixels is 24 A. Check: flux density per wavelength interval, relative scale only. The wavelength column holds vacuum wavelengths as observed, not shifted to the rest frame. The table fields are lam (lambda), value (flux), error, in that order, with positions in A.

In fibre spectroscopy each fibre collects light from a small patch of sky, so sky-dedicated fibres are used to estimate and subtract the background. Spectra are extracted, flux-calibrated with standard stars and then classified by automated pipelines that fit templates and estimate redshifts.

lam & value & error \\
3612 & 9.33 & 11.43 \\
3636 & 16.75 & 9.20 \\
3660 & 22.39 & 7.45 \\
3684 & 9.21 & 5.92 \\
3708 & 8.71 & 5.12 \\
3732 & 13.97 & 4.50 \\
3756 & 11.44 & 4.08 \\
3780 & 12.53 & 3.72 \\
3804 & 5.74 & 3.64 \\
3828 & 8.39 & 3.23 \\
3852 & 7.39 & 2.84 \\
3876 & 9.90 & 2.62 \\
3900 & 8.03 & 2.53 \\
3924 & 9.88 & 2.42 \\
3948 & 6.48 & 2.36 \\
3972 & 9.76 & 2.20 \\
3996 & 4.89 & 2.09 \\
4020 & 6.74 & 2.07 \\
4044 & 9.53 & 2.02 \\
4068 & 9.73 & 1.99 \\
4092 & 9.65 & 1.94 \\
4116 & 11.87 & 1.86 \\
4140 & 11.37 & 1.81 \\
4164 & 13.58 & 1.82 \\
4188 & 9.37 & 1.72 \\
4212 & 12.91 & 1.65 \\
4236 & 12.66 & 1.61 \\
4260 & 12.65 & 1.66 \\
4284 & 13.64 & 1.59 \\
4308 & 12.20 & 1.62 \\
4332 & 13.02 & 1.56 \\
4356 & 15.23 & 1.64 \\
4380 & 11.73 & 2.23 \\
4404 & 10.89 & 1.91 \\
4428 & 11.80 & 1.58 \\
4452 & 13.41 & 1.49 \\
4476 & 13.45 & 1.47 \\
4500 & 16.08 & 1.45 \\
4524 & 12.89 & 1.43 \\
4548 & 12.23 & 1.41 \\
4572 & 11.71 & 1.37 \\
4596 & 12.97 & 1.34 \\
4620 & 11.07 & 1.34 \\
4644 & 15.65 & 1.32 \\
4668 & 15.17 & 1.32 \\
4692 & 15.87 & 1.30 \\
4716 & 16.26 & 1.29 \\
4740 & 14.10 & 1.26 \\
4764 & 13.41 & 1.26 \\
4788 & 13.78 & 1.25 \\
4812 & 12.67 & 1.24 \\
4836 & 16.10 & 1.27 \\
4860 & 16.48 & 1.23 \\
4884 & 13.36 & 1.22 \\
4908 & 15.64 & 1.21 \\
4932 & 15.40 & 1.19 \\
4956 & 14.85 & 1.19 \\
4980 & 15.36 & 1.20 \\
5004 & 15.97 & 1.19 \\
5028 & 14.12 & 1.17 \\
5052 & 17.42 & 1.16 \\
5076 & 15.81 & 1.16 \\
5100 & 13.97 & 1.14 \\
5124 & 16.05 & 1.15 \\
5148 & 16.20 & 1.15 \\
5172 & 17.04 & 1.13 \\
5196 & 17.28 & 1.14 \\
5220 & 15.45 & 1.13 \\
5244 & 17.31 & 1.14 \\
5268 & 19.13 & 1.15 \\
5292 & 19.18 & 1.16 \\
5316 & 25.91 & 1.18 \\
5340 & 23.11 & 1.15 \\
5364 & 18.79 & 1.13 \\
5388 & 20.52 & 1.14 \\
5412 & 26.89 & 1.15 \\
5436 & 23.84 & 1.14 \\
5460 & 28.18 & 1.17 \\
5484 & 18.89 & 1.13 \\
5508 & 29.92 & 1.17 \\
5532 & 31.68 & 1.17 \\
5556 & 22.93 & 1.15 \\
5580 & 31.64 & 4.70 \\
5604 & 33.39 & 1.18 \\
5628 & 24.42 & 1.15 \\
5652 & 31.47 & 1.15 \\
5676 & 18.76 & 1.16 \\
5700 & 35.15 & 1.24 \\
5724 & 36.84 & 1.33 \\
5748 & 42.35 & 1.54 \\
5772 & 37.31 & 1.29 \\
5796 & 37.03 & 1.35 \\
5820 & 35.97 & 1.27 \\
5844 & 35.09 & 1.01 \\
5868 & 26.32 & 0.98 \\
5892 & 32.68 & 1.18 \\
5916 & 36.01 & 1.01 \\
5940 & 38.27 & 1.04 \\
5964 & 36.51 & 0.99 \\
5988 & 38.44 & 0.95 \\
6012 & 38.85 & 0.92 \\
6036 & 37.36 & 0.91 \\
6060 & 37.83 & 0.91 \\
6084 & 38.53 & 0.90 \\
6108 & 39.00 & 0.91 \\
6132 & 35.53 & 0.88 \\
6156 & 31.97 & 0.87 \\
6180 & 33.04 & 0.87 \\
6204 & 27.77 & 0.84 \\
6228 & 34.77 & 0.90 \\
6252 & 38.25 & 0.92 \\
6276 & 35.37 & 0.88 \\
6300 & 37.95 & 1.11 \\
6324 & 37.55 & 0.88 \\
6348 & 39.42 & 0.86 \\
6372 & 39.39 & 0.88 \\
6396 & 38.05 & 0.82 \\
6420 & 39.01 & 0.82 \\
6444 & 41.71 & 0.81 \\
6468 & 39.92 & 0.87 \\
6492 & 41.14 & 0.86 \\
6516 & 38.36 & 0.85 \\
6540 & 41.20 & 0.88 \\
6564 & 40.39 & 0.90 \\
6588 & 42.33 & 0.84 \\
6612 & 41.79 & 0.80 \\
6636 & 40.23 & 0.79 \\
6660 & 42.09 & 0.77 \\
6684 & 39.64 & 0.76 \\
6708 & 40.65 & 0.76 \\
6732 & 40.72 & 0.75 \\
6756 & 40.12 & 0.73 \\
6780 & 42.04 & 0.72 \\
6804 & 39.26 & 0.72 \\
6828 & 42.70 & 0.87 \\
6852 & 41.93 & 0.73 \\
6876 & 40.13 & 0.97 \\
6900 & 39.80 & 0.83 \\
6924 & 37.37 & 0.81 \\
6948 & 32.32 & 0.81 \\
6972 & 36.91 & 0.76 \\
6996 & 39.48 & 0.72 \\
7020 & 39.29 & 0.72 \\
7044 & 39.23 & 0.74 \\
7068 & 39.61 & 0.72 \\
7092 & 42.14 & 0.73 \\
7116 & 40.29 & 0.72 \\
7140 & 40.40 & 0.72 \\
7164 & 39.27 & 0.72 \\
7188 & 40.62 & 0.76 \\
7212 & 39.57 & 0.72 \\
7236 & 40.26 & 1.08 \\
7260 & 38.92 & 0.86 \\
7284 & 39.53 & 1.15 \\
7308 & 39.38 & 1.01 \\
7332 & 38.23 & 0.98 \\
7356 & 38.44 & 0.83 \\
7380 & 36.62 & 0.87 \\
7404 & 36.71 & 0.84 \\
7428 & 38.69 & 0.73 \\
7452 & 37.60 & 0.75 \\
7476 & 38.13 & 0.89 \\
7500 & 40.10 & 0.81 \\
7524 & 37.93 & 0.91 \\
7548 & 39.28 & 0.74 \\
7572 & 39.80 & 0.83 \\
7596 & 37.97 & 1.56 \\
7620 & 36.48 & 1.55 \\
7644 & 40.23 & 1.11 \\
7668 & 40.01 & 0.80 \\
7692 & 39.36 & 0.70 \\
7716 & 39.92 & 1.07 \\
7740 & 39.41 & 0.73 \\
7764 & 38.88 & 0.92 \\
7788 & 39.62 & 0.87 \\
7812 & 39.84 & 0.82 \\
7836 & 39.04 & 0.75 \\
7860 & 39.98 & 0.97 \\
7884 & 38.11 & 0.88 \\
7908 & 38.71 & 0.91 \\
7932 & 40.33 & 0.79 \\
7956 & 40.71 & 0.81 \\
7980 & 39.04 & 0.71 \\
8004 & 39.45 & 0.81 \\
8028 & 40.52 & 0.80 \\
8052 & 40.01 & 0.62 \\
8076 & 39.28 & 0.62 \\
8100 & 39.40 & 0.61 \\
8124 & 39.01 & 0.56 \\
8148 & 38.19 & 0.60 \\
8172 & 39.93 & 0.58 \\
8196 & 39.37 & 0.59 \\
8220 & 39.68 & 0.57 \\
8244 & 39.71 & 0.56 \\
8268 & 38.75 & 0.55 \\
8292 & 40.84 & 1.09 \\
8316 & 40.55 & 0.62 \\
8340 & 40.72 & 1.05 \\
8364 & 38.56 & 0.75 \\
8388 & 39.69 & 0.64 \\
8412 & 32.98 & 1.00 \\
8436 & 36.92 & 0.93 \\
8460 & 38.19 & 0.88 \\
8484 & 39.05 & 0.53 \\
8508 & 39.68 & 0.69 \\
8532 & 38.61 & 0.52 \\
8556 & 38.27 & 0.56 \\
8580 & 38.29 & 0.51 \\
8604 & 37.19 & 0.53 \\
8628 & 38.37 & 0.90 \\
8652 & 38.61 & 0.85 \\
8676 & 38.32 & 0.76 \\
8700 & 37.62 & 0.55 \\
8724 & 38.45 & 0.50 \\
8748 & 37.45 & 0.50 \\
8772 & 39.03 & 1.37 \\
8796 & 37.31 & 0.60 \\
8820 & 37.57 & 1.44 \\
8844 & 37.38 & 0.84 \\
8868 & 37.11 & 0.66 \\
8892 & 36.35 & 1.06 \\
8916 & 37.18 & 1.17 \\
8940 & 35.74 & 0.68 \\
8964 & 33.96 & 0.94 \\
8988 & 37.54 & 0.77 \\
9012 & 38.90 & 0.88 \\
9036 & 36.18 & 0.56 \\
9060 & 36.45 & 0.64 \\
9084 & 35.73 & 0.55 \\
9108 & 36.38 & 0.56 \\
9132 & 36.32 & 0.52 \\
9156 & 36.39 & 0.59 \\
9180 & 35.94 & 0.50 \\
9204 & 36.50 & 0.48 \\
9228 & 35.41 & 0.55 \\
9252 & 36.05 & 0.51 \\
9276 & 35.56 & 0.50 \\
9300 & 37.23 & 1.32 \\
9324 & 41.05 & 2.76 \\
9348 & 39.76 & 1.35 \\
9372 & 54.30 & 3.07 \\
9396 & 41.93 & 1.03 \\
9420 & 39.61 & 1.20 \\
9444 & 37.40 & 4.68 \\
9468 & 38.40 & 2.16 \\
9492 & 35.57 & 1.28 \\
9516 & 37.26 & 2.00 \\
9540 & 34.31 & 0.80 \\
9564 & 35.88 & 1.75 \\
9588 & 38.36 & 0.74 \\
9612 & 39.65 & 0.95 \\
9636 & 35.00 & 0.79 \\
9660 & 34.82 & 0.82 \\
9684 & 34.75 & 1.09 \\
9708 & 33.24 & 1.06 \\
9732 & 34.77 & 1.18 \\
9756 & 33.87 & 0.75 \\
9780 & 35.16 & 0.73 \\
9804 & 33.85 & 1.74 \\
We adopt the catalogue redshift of 0.43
